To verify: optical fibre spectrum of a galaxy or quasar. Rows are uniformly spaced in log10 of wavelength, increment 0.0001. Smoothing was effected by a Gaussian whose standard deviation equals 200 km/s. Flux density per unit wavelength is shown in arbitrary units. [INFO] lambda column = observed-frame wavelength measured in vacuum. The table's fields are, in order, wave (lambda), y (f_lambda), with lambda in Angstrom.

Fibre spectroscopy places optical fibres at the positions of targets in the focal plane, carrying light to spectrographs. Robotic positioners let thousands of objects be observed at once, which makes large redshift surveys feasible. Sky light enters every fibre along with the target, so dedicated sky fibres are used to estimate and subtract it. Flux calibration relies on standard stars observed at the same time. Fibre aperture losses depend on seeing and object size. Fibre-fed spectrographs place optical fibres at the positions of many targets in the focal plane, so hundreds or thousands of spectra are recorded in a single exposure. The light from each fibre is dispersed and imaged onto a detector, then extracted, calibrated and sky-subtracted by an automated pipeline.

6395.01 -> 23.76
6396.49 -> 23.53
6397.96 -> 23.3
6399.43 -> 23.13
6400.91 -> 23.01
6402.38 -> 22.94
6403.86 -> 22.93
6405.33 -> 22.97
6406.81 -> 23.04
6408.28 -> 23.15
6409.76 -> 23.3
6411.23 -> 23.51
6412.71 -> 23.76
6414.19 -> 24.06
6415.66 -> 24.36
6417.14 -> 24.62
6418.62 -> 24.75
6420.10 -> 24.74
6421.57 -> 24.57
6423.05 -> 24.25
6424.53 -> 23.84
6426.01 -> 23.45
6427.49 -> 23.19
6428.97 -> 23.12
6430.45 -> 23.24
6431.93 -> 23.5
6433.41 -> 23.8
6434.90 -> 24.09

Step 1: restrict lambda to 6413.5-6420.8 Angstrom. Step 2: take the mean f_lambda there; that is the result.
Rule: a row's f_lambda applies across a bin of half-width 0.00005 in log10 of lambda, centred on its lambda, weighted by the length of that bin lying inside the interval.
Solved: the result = 24.5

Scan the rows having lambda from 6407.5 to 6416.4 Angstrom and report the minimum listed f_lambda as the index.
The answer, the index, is 23.15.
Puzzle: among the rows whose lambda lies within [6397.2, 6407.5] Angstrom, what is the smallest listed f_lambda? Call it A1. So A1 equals 22.93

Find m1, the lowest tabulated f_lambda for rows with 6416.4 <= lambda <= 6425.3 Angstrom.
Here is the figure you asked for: 23.84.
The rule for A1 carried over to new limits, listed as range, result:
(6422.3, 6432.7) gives 23.12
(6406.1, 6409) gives 23.04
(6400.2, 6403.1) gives 22.94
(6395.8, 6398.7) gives 23.3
